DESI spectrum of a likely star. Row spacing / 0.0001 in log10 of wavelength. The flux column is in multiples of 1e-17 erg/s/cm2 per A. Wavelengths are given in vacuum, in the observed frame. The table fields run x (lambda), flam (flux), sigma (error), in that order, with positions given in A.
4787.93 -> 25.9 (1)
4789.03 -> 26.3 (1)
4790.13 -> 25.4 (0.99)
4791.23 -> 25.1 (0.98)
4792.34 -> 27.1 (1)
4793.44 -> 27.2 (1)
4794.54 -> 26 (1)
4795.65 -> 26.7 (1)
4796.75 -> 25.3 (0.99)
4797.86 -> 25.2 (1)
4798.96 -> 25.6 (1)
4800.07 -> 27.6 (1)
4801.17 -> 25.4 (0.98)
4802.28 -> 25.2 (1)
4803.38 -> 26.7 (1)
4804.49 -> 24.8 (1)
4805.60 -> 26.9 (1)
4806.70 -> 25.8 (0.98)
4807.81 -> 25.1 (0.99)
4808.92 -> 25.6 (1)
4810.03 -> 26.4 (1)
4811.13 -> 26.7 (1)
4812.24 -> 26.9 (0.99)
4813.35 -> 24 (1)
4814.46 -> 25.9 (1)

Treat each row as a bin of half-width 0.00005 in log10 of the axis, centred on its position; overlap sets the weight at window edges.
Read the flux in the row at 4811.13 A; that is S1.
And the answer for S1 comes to 26.7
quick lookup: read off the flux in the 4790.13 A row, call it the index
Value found 25.4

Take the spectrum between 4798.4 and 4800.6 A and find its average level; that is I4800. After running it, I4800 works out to 26.6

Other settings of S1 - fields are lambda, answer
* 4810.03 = 26.4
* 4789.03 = 26.3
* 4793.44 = 27.2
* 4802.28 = 25.2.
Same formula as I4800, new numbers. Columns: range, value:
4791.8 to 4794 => 27.2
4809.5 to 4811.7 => 26.6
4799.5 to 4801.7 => 26.5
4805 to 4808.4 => 25.9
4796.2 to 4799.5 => 25.4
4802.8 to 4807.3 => 26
